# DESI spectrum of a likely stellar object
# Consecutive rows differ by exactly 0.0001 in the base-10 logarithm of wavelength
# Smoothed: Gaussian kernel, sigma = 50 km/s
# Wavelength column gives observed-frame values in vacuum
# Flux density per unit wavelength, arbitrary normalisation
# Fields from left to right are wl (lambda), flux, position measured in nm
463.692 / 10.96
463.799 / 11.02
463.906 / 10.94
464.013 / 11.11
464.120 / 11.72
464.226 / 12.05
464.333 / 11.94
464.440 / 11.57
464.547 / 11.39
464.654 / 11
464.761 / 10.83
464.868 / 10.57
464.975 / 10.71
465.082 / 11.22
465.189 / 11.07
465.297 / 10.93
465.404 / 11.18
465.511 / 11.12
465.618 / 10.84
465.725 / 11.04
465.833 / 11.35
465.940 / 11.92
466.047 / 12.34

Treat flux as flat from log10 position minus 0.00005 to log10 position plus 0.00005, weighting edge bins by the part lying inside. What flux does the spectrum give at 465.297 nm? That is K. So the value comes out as 10.93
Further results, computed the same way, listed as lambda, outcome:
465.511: 11.12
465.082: 11.22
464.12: 11.72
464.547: 11.39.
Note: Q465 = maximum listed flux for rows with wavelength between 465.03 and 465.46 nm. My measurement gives 11.22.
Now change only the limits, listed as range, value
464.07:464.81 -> 12.05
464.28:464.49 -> 11.94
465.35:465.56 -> 11.18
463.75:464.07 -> 11.11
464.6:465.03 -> 11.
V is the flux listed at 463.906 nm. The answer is 10.94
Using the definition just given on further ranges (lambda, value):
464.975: 10.71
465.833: 11.35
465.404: 11.18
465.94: 11.92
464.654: 11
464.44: 11.57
